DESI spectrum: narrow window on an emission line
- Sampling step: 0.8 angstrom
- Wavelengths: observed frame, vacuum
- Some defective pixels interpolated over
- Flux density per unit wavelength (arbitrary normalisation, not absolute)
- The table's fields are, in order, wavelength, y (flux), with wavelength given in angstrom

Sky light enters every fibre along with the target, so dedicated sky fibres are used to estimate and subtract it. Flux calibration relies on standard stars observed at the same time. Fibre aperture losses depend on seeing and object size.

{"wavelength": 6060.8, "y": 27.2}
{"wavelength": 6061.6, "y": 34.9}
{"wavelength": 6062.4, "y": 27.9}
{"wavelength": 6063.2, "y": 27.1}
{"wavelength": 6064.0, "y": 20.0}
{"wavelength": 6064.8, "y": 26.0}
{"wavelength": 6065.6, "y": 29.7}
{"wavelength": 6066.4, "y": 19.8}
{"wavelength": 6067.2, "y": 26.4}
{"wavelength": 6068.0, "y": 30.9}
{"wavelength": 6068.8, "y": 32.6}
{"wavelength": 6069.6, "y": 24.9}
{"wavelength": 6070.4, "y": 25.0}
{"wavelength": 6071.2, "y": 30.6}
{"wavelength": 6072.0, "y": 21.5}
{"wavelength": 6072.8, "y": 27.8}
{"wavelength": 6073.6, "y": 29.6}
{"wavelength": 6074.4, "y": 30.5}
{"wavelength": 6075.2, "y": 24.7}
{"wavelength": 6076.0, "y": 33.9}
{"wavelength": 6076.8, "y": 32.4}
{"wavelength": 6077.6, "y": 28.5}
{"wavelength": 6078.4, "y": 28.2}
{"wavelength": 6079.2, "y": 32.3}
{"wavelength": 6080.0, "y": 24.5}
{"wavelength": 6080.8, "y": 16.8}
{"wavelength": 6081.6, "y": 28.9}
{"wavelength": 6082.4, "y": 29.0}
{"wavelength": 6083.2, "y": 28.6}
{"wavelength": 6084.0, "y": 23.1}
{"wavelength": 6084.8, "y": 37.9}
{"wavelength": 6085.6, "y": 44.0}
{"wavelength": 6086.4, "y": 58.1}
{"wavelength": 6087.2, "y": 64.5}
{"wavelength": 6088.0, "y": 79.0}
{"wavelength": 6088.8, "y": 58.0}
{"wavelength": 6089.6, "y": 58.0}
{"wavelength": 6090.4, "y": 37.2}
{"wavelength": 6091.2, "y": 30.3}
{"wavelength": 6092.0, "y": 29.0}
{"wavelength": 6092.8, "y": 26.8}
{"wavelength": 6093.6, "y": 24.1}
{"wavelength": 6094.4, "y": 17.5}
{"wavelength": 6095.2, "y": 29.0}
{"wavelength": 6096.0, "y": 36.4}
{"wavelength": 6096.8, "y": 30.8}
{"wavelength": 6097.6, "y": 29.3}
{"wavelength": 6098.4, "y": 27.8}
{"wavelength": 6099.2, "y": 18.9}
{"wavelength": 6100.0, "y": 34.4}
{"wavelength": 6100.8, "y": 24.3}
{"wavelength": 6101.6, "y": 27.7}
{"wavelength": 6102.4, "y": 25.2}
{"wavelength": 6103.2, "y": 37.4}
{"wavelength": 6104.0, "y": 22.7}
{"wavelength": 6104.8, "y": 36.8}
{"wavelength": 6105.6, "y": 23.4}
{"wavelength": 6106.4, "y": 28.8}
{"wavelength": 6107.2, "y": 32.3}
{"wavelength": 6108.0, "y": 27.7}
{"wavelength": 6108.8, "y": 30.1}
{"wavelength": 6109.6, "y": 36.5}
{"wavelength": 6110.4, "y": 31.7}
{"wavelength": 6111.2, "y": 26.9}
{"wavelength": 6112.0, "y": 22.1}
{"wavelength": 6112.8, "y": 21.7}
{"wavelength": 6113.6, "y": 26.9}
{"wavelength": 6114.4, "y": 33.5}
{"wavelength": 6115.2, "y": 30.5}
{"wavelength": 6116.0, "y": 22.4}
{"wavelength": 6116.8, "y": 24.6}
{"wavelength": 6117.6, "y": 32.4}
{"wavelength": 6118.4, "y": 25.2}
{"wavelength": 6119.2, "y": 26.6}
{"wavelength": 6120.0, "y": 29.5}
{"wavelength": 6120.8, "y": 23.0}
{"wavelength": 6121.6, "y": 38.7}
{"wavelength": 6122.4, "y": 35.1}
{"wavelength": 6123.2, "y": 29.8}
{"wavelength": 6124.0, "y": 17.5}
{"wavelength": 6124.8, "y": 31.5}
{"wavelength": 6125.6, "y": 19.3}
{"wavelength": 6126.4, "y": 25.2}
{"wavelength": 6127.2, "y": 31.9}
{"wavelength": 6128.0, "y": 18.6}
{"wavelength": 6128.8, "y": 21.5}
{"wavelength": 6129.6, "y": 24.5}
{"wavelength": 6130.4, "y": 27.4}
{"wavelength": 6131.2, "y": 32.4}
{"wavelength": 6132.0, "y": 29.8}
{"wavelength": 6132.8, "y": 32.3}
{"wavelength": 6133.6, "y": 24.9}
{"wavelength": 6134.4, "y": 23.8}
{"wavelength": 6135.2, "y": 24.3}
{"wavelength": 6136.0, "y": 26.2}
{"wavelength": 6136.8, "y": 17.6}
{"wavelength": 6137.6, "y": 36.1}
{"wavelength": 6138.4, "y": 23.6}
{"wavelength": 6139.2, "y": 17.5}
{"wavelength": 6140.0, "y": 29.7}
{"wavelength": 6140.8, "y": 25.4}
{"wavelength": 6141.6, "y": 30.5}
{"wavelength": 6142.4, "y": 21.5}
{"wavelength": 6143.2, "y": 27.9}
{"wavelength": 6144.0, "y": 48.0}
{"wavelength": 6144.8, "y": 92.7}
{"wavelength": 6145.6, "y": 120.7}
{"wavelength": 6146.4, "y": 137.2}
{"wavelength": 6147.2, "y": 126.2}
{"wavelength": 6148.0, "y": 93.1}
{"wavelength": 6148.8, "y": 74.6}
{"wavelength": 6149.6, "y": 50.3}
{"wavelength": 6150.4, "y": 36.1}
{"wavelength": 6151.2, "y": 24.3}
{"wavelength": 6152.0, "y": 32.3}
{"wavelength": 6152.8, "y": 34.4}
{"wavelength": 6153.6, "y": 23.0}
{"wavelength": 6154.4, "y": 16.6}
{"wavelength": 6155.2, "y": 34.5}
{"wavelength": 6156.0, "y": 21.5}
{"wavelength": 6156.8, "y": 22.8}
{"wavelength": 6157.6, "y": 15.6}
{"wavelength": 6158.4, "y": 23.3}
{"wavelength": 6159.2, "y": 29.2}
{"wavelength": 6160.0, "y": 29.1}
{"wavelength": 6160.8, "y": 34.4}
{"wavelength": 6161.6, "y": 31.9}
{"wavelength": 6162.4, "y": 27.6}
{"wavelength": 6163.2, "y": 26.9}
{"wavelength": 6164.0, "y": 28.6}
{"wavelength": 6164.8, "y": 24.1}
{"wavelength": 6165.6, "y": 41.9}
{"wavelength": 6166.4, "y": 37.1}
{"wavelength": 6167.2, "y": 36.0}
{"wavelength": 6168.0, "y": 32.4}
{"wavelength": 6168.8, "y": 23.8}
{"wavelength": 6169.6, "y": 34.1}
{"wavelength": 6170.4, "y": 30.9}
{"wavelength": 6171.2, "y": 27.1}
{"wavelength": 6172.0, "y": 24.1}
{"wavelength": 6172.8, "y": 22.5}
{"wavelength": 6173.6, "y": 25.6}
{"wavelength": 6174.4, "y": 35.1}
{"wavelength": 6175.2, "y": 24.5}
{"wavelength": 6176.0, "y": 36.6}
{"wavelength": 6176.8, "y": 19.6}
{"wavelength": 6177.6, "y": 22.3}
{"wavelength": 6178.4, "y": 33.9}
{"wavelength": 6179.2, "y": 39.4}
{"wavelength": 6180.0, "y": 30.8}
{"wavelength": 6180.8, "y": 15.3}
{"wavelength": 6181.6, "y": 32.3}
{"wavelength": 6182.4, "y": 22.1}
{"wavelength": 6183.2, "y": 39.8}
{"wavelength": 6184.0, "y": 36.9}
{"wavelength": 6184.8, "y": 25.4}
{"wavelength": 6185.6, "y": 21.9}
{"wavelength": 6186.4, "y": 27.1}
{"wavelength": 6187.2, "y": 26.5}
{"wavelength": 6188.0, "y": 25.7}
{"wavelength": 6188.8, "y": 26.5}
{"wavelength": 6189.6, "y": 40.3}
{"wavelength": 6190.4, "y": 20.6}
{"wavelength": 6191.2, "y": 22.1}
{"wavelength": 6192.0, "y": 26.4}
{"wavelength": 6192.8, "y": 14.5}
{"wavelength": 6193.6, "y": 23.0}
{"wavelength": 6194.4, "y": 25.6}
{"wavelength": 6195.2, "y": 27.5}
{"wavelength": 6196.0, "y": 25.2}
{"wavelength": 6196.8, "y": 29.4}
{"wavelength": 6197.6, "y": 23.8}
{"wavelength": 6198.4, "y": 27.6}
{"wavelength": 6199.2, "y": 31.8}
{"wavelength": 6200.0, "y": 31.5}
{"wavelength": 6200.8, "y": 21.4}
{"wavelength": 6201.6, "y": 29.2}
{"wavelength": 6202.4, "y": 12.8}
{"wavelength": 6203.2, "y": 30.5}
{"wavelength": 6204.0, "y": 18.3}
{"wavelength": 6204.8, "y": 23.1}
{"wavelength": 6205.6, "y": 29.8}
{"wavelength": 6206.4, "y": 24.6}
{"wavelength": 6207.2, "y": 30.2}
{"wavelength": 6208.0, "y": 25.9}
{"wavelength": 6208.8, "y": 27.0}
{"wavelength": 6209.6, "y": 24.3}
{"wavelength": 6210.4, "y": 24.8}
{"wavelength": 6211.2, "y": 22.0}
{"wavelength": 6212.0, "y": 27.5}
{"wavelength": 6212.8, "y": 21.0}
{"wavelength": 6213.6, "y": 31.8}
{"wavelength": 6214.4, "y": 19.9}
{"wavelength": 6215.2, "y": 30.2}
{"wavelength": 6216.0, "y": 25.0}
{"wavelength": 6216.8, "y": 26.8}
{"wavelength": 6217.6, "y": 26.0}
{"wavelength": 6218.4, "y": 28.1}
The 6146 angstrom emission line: [O III]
